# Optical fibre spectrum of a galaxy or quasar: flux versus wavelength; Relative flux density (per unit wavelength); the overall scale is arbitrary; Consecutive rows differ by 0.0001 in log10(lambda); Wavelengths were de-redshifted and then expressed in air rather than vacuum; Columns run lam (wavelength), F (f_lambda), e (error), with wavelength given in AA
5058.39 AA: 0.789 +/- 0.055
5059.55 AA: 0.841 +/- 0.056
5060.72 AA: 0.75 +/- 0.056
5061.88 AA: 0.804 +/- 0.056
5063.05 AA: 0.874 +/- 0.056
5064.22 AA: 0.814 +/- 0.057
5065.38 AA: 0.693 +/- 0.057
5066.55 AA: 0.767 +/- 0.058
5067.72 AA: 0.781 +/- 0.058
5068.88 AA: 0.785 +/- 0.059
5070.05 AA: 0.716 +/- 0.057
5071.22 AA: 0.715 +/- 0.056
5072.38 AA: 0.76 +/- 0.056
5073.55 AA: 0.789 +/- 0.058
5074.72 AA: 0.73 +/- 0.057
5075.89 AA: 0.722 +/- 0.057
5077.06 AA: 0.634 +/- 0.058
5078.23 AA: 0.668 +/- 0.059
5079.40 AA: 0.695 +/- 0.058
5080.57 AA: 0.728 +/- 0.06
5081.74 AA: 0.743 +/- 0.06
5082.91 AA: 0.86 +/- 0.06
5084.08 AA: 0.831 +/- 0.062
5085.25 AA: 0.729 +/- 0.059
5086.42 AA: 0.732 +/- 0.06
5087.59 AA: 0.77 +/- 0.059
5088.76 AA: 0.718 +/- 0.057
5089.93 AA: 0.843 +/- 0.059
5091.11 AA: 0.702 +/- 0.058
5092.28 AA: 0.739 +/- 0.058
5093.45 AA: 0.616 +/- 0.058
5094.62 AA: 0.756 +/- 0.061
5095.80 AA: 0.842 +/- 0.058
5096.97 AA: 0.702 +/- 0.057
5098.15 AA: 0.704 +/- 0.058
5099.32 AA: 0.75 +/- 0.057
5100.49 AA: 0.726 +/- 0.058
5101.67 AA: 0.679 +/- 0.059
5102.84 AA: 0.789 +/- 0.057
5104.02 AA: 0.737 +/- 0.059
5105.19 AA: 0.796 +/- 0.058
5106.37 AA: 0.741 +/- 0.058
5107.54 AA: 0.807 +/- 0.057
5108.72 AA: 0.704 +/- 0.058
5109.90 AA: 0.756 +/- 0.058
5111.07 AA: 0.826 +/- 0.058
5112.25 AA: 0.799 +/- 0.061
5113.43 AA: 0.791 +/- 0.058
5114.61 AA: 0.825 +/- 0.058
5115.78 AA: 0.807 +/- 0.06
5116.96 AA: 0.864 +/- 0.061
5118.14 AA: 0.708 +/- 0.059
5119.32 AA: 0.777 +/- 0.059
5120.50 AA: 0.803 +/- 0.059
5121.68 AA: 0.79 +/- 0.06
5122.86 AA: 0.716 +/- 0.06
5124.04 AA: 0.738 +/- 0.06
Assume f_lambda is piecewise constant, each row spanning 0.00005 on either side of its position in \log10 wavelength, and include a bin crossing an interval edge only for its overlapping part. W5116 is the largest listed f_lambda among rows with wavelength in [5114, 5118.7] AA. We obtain 0.864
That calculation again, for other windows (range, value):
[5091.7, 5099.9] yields 0.842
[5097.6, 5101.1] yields 0.75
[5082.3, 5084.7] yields 0.86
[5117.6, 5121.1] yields 0.803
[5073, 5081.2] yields 0.789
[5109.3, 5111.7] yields 0.826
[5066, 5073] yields 0.785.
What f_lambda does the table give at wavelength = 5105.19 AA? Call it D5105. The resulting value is 0.796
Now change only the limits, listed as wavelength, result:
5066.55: 0.767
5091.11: 0.702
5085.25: 0.729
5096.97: 0.702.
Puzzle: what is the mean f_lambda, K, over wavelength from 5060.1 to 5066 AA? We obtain 0.786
